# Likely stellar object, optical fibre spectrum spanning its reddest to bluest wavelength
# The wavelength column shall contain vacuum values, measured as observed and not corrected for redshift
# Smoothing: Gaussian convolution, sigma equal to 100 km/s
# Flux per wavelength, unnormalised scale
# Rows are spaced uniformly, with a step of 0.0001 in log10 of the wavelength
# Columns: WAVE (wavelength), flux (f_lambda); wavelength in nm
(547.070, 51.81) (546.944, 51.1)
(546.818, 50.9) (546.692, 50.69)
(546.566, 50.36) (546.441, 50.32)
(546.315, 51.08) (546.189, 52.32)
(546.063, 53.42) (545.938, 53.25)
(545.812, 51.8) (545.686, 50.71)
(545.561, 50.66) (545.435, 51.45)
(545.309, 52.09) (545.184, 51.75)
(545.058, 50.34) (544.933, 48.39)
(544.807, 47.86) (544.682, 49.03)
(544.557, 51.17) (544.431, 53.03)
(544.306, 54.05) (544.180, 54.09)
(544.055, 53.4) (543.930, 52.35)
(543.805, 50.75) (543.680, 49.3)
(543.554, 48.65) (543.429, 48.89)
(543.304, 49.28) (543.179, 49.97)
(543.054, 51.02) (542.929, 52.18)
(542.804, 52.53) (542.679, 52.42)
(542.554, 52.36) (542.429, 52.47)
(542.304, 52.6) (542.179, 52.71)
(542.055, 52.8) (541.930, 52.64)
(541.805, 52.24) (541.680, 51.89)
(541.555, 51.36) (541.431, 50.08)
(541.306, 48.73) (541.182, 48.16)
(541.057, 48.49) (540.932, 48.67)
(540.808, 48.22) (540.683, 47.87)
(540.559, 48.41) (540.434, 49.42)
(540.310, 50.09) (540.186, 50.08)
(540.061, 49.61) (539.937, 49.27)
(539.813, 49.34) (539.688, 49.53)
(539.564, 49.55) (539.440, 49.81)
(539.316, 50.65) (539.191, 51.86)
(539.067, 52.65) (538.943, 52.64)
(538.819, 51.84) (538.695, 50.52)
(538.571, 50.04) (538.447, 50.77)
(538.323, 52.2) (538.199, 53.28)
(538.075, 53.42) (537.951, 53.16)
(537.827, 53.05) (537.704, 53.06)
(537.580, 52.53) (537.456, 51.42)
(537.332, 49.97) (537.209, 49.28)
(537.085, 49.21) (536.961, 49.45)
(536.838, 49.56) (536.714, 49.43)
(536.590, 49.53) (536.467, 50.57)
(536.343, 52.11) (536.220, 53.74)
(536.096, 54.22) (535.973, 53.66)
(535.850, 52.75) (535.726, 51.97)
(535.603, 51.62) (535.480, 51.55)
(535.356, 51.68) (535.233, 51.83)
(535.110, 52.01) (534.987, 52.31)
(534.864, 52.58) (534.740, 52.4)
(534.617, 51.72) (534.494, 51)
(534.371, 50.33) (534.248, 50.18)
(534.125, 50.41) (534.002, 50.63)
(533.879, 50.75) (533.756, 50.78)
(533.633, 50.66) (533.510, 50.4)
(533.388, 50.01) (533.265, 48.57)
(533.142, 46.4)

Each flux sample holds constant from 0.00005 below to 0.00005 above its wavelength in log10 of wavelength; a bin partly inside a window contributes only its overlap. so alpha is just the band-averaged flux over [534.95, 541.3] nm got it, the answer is 50.9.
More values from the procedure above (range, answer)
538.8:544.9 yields 50.7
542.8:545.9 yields 51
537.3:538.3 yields 52.5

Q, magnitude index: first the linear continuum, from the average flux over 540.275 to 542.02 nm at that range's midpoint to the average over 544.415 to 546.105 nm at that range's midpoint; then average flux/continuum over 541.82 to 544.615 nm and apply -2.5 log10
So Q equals -0.03 mag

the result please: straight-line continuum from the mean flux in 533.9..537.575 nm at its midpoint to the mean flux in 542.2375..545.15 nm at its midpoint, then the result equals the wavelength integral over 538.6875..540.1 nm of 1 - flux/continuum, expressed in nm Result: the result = 0.02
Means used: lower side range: 51.3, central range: 50.6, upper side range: 51.1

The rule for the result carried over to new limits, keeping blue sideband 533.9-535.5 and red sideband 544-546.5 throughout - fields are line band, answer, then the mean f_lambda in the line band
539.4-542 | 0.089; 49.7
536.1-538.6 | 0.002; 51.4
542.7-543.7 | 0.022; 50.3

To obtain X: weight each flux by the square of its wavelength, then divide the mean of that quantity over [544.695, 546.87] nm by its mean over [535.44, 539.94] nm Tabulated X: 1.02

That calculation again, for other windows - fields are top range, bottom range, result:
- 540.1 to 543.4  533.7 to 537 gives 1.01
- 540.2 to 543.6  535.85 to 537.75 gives 1.01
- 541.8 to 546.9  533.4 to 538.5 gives 1.03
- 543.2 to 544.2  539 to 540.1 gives 1.02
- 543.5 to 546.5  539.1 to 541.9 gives 1.05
